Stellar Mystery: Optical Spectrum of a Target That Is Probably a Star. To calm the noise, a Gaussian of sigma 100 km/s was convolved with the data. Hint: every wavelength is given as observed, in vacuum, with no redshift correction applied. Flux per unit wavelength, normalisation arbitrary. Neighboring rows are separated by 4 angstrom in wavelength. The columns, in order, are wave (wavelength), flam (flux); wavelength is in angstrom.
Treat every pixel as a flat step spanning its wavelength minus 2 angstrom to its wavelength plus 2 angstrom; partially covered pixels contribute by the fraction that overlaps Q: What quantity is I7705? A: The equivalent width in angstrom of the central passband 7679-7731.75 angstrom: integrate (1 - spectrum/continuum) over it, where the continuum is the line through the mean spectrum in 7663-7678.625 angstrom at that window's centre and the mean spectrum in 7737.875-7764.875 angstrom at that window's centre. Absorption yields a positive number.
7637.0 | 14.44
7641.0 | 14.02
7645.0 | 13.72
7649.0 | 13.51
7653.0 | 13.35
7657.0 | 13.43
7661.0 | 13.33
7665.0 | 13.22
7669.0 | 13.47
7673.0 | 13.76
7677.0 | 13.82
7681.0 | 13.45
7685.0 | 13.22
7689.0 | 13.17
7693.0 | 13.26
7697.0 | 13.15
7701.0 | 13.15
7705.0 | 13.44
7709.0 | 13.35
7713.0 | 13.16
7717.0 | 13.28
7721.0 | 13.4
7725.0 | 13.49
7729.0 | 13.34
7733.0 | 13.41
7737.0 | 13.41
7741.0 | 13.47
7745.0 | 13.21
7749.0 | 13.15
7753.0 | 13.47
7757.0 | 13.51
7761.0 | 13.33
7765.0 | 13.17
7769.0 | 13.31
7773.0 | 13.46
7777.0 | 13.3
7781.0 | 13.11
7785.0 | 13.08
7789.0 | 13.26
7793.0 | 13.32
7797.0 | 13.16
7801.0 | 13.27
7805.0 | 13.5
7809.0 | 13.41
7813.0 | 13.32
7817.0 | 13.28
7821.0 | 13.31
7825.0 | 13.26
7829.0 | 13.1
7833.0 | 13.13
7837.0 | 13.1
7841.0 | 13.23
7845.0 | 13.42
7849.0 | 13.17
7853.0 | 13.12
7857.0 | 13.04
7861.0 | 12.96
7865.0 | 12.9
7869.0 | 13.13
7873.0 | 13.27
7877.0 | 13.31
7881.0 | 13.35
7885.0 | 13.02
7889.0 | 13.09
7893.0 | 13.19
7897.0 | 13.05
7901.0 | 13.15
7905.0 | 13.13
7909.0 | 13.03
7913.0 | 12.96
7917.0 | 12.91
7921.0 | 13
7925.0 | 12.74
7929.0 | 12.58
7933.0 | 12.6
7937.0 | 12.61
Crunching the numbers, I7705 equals 0.7 angstrom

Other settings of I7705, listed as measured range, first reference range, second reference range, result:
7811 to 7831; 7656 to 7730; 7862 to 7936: -0.2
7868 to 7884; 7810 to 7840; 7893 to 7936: -0.3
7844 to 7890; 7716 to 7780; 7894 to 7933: -0.3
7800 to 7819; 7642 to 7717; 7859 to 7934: -0.3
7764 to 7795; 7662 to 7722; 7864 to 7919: 0.0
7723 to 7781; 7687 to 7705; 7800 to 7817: -0.3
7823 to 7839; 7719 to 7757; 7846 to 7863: 0.0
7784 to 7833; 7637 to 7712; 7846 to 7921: -0.2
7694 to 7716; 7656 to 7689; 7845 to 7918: 0.2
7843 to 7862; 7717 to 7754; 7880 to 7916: 0.0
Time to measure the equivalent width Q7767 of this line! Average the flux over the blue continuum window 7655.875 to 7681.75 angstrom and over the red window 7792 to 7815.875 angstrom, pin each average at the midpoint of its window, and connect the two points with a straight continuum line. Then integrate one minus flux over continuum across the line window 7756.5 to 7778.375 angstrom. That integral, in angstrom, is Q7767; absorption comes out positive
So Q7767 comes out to 0.1 angstrom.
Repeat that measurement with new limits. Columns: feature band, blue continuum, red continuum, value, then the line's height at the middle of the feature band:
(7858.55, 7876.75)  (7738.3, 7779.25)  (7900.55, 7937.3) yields -0.1 angstrom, 13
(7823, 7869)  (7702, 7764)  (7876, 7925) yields 0.1 angstrom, 13.2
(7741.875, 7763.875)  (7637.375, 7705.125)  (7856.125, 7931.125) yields 0.0 angstrom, 13.3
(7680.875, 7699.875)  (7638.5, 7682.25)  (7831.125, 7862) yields 0.4 angstrom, 13.5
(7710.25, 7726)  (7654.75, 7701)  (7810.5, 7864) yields 0.0 angstrom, 13.3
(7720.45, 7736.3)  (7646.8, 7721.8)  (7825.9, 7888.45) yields -0.1 angstrom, 13.3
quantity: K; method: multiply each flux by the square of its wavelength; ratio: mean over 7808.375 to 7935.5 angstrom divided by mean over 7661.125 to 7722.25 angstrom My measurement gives 1.0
